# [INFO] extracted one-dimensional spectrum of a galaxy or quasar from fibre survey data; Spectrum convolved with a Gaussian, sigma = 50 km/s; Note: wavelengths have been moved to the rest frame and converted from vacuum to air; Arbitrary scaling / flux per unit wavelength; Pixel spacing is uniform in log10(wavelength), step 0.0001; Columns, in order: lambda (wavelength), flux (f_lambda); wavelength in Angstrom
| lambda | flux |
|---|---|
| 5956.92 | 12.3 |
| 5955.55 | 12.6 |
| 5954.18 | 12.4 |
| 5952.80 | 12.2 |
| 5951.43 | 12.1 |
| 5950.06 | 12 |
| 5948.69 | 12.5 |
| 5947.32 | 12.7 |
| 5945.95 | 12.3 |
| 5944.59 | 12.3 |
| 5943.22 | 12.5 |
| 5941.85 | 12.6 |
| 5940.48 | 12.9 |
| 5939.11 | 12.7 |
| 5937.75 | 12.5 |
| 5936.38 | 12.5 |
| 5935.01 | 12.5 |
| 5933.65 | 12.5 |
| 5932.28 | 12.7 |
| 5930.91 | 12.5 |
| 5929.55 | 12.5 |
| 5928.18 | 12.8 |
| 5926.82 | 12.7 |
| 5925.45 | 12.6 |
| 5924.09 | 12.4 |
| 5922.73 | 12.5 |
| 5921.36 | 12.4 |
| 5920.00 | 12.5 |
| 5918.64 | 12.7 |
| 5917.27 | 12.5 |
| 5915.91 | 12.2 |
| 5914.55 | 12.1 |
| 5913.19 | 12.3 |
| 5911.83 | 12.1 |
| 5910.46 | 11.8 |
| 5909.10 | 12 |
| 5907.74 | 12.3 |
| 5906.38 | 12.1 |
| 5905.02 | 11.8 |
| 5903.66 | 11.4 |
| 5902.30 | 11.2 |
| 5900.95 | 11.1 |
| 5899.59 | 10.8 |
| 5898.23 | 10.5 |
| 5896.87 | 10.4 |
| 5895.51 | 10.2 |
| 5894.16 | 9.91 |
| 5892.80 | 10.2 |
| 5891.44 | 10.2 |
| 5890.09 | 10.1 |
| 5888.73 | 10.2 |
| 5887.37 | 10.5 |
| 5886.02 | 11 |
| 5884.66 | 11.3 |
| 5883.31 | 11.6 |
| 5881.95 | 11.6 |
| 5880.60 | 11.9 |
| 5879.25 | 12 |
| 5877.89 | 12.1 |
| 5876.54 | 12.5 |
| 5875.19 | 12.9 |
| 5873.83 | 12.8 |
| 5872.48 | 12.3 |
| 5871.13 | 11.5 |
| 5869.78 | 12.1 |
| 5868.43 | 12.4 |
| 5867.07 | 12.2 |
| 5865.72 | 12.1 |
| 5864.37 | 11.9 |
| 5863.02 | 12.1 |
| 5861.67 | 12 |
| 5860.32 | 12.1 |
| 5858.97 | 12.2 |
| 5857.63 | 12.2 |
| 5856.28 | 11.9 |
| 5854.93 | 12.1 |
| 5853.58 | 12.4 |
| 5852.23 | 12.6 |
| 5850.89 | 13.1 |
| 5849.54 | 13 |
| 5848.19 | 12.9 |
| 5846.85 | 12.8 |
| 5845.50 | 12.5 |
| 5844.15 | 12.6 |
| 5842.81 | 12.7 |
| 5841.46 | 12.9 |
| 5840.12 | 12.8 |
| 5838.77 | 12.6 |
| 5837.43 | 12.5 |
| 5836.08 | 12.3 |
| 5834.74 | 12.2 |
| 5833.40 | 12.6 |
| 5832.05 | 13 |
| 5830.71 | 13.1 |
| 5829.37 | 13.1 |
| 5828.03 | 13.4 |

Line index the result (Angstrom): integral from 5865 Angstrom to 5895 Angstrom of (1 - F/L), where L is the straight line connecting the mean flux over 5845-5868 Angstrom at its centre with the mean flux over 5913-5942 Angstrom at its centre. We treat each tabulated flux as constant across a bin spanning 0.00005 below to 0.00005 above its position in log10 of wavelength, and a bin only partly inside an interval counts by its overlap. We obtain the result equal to 2.2 Angstrom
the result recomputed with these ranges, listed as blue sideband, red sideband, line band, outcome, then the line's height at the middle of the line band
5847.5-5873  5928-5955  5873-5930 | 3.2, 12.4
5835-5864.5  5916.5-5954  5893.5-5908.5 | 1.7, 12.5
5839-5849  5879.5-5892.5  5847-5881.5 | -1.3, 11.9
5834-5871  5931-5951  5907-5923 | 0.3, 12.5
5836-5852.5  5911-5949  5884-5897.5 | 2.4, 12.6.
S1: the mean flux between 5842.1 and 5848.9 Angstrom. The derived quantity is 12.7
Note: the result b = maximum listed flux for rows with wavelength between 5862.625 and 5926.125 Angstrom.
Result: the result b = 12.9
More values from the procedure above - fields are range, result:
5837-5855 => 13.1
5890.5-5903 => 11.2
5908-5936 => 12.8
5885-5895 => 11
